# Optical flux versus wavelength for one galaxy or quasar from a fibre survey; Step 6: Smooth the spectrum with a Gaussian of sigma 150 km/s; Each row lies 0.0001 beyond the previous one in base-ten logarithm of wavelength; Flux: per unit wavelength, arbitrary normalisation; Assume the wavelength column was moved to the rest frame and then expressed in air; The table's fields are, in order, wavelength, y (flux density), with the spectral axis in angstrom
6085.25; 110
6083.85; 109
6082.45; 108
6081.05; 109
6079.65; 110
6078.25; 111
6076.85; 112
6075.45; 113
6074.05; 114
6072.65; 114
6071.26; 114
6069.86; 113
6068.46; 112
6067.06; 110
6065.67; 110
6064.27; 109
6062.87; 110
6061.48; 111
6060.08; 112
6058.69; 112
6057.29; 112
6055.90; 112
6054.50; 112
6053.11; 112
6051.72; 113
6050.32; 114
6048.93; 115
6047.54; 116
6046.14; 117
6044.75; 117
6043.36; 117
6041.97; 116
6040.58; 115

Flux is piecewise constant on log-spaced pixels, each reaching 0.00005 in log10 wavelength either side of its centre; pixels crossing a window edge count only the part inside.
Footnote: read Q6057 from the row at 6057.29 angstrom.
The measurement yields 112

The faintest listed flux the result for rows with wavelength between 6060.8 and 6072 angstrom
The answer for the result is 109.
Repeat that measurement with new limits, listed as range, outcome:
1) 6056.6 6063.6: 110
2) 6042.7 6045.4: 117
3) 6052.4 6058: 112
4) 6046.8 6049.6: 115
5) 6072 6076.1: 113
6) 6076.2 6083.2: 108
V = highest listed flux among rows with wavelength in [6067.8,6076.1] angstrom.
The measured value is 114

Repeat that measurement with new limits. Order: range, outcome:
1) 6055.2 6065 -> 112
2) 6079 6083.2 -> 110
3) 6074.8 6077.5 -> 113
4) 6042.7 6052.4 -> 117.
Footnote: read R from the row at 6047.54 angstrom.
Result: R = 116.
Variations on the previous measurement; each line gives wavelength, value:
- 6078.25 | 111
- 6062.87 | 110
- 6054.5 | 112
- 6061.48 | 111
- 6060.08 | 112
